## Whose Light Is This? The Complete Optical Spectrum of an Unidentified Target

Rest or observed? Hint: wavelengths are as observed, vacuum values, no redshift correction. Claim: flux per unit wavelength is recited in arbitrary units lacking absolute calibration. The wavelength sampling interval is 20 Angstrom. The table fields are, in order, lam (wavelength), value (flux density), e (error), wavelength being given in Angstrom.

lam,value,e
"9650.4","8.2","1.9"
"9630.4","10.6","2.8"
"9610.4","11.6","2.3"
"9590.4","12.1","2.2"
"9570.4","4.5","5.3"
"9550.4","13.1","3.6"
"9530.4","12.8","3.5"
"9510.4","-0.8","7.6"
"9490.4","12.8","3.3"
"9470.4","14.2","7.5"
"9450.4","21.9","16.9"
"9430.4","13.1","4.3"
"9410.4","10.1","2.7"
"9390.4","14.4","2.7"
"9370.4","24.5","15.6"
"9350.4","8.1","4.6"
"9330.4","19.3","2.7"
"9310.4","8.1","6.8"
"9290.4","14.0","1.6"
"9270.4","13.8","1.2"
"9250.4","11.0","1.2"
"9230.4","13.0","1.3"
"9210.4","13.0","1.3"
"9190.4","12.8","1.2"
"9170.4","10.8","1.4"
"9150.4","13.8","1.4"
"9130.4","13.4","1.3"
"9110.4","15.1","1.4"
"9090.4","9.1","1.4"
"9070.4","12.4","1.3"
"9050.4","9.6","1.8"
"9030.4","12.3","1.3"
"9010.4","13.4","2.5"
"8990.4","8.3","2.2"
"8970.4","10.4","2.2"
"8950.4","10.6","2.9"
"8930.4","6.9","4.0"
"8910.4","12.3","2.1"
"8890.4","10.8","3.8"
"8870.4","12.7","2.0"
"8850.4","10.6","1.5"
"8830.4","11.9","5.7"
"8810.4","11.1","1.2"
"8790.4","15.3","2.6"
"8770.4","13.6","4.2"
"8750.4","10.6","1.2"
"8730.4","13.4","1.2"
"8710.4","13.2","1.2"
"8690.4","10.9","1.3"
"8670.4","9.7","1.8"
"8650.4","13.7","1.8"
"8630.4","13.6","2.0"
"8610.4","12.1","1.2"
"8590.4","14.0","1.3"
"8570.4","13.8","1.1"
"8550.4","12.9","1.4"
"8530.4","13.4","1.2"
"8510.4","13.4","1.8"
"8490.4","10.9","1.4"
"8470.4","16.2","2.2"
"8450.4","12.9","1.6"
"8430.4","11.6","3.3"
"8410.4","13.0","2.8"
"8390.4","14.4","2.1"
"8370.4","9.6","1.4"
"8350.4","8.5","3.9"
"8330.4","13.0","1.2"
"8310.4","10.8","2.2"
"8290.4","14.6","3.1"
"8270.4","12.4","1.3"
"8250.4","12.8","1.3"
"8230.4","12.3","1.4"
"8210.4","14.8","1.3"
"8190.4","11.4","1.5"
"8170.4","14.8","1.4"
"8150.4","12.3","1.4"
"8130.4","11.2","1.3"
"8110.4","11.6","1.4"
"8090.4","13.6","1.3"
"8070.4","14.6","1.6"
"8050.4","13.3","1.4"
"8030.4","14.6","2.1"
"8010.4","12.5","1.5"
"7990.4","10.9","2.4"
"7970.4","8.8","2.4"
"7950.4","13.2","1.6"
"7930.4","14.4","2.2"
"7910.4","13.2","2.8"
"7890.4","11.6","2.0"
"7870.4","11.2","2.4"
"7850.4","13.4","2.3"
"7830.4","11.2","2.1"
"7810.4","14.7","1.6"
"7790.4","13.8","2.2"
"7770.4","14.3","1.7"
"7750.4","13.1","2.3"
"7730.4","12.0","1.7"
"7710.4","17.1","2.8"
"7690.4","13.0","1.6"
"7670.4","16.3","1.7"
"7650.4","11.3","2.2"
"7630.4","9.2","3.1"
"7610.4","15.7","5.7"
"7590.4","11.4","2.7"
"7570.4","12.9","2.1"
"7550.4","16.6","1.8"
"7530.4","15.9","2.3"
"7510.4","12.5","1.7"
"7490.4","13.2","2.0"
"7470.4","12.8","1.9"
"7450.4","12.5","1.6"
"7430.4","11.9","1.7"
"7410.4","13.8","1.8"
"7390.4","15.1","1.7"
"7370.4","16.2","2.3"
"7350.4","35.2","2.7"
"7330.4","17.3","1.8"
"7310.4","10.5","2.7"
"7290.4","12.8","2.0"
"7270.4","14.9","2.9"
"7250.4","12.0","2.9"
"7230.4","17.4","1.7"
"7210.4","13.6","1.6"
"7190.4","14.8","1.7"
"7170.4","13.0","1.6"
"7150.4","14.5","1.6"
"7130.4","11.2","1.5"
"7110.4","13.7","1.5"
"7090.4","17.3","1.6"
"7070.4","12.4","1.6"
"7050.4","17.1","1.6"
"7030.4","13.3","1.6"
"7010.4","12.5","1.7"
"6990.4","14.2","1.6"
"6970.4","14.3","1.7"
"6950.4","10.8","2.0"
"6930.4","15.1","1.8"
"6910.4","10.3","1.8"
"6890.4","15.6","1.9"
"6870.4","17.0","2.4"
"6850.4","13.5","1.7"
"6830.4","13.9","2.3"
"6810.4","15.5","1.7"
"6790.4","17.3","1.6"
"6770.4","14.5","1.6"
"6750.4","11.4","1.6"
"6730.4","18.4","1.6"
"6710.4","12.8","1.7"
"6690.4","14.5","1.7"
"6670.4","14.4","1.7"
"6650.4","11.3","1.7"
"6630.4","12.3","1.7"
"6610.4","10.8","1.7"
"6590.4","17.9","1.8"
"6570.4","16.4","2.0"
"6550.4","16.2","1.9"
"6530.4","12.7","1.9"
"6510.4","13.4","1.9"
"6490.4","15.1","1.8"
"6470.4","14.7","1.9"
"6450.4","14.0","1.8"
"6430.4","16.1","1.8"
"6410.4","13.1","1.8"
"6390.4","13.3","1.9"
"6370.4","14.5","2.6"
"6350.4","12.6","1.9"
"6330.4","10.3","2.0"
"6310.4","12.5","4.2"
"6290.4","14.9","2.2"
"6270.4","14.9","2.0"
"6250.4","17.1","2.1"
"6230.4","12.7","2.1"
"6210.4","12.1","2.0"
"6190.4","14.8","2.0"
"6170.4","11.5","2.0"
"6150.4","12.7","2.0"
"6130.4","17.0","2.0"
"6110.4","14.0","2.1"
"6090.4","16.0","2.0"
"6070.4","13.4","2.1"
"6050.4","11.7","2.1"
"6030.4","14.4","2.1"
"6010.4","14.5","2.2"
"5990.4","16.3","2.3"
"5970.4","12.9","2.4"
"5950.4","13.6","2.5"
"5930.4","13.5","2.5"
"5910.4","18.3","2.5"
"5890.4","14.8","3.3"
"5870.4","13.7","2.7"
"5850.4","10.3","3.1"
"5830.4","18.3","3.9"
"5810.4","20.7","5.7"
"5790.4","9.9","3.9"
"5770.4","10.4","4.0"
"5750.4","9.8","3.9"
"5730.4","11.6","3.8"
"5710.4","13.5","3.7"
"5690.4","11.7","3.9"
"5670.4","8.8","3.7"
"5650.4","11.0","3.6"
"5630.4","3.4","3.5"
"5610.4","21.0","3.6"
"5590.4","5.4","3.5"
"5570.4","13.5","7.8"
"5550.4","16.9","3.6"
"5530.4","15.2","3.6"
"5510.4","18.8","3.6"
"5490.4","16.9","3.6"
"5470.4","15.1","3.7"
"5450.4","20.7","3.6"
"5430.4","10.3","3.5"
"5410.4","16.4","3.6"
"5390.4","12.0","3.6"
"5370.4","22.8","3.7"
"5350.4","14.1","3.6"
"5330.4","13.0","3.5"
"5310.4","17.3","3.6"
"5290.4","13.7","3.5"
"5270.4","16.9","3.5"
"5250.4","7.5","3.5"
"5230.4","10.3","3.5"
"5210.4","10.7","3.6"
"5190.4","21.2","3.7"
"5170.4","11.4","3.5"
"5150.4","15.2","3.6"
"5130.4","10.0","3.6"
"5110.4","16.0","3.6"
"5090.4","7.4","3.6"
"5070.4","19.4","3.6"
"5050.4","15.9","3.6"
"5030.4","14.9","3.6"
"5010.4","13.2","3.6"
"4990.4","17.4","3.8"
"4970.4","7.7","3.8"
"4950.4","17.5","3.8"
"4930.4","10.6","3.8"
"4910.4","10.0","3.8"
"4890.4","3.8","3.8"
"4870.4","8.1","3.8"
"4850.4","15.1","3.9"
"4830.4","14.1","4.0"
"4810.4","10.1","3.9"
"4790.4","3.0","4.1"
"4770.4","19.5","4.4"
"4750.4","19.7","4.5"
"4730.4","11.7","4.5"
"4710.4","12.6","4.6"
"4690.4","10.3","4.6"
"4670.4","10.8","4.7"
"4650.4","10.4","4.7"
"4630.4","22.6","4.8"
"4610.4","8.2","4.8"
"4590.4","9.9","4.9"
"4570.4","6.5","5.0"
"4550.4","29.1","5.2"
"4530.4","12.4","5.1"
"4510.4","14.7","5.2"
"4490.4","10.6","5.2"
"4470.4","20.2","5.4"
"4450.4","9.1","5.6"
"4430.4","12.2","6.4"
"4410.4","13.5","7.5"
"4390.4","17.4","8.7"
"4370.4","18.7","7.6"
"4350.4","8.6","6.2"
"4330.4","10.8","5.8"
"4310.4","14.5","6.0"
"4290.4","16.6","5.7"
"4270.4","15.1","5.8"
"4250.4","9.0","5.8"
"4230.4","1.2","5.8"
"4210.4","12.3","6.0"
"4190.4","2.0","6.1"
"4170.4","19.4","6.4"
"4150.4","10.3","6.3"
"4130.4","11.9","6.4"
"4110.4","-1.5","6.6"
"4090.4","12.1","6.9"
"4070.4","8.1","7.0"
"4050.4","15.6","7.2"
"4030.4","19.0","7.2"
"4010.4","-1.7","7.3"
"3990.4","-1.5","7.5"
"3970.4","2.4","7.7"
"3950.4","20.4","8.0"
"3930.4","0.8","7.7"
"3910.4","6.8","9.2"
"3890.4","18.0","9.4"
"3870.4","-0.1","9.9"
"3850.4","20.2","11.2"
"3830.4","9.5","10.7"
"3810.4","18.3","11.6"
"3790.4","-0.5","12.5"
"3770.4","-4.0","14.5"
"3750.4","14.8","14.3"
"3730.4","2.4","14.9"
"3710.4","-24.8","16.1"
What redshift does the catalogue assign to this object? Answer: 0.12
